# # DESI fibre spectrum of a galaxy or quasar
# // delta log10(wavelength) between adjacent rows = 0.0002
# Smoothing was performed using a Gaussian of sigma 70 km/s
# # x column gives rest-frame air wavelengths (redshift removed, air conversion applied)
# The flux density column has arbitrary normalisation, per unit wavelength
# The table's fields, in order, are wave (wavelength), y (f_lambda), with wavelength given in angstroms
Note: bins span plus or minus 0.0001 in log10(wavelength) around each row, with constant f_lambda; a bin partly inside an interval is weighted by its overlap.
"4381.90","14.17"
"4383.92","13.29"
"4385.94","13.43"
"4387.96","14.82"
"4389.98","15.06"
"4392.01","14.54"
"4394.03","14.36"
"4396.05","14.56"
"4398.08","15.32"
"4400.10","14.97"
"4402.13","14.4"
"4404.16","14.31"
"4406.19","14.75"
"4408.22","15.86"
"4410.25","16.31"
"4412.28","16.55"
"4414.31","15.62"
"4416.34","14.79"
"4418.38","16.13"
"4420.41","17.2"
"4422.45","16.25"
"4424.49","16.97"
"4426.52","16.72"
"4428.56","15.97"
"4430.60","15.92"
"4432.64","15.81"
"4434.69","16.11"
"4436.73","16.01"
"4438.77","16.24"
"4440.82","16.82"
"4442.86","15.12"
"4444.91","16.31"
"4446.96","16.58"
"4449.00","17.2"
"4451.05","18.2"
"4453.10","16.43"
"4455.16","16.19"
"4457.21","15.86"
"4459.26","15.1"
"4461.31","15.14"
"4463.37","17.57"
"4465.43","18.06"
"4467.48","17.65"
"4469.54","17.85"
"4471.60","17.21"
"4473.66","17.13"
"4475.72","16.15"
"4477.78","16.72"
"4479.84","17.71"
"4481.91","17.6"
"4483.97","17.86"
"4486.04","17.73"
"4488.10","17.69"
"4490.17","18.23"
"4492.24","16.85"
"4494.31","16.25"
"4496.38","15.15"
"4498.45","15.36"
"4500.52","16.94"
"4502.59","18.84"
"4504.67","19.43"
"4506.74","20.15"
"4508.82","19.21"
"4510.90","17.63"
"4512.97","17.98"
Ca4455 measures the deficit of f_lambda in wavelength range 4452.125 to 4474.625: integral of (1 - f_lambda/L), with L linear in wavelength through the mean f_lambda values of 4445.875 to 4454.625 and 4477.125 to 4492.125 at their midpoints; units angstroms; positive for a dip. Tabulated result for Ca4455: 0.7 angstroms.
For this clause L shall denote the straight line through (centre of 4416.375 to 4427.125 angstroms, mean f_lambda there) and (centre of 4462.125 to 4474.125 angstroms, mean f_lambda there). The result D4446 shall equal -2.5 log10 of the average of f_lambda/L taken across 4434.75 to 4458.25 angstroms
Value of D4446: 0.040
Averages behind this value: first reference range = 16.5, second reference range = 17.5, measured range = 16.4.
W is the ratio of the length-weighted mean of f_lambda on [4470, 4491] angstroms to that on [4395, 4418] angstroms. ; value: 1.1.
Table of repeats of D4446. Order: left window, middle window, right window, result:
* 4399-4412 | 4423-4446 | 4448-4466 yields -0.01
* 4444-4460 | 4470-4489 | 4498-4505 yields -0.01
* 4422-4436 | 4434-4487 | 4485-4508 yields 0.00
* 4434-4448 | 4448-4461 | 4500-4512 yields 0.02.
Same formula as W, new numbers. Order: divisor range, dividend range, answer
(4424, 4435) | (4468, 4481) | 1.06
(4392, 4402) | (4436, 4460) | 1.11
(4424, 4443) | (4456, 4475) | 1.04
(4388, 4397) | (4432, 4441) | 1.10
